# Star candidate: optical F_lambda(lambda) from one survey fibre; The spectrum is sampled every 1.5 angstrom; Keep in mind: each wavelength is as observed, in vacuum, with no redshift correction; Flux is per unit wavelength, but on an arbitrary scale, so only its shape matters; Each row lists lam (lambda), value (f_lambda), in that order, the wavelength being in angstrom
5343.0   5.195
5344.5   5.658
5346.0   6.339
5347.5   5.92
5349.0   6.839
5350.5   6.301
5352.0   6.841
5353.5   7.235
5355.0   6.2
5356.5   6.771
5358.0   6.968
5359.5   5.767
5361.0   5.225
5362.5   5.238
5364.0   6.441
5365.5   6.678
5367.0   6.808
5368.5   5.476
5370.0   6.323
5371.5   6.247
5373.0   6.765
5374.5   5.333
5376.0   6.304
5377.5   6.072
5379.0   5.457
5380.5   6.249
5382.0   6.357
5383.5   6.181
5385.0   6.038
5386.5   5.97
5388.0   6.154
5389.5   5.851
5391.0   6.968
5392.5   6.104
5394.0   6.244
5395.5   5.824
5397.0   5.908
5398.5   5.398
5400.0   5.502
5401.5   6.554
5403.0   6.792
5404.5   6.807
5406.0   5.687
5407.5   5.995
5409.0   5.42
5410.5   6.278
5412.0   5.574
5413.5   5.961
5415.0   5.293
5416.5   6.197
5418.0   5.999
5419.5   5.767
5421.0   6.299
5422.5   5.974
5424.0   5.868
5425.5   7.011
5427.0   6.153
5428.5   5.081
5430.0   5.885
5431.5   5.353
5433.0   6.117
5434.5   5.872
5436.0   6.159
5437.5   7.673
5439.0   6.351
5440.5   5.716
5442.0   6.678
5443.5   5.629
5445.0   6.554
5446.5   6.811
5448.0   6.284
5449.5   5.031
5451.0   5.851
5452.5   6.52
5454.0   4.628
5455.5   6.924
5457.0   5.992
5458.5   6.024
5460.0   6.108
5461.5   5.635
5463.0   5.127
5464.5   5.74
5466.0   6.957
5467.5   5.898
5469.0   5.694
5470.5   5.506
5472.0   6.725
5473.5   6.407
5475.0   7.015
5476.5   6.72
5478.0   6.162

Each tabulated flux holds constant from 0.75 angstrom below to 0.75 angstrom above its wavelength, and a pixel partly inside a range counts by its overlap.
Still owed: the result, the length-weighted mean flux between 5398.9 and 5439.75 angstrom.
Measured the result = 6.05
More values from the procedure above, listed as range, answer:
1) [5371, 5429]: 6.05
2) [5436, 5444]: 6.41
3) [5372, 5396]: 6.12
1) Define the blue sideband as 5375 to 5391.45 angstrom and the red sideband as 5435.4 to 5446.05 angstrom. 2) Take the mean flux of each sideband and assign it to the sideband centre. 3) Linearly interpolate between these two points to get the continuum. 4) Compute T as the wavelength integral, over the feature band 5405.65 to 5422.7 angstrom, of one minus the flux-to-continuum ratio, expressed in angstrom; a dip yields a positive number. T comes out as 1.10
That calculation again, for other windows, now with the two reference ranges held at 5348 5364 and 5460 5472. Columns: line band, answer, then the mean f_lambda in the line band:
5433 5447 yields -0.9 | 6.36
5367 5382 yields 0.4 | 6.08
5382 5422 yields 0.7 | 6.04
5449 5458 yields 0.1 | 5.85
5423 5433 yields 0.2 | 5.91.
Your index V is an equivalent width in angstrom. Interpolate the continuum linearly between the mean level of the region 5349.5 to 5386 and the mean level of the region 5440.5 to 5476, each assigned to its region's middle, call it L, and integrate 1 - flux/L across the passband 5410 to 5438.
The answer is 0.5 angstrom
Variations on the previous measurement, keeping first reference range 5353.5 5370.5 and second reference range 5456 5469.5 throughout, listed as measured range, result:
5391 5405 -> -0.10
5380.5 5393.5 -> -0.13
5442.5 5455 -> 0.05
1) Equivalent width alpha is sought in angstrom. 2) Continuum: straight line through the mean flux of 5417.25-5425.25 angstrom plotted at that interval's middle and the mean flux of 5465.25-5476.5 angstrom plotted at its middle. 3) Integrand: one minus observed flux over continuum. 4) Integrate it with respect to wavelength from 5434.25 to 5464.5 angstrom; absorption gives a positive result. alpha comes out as 0.7 angstrom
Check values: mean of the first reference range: 6.05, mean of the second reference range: 6.34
